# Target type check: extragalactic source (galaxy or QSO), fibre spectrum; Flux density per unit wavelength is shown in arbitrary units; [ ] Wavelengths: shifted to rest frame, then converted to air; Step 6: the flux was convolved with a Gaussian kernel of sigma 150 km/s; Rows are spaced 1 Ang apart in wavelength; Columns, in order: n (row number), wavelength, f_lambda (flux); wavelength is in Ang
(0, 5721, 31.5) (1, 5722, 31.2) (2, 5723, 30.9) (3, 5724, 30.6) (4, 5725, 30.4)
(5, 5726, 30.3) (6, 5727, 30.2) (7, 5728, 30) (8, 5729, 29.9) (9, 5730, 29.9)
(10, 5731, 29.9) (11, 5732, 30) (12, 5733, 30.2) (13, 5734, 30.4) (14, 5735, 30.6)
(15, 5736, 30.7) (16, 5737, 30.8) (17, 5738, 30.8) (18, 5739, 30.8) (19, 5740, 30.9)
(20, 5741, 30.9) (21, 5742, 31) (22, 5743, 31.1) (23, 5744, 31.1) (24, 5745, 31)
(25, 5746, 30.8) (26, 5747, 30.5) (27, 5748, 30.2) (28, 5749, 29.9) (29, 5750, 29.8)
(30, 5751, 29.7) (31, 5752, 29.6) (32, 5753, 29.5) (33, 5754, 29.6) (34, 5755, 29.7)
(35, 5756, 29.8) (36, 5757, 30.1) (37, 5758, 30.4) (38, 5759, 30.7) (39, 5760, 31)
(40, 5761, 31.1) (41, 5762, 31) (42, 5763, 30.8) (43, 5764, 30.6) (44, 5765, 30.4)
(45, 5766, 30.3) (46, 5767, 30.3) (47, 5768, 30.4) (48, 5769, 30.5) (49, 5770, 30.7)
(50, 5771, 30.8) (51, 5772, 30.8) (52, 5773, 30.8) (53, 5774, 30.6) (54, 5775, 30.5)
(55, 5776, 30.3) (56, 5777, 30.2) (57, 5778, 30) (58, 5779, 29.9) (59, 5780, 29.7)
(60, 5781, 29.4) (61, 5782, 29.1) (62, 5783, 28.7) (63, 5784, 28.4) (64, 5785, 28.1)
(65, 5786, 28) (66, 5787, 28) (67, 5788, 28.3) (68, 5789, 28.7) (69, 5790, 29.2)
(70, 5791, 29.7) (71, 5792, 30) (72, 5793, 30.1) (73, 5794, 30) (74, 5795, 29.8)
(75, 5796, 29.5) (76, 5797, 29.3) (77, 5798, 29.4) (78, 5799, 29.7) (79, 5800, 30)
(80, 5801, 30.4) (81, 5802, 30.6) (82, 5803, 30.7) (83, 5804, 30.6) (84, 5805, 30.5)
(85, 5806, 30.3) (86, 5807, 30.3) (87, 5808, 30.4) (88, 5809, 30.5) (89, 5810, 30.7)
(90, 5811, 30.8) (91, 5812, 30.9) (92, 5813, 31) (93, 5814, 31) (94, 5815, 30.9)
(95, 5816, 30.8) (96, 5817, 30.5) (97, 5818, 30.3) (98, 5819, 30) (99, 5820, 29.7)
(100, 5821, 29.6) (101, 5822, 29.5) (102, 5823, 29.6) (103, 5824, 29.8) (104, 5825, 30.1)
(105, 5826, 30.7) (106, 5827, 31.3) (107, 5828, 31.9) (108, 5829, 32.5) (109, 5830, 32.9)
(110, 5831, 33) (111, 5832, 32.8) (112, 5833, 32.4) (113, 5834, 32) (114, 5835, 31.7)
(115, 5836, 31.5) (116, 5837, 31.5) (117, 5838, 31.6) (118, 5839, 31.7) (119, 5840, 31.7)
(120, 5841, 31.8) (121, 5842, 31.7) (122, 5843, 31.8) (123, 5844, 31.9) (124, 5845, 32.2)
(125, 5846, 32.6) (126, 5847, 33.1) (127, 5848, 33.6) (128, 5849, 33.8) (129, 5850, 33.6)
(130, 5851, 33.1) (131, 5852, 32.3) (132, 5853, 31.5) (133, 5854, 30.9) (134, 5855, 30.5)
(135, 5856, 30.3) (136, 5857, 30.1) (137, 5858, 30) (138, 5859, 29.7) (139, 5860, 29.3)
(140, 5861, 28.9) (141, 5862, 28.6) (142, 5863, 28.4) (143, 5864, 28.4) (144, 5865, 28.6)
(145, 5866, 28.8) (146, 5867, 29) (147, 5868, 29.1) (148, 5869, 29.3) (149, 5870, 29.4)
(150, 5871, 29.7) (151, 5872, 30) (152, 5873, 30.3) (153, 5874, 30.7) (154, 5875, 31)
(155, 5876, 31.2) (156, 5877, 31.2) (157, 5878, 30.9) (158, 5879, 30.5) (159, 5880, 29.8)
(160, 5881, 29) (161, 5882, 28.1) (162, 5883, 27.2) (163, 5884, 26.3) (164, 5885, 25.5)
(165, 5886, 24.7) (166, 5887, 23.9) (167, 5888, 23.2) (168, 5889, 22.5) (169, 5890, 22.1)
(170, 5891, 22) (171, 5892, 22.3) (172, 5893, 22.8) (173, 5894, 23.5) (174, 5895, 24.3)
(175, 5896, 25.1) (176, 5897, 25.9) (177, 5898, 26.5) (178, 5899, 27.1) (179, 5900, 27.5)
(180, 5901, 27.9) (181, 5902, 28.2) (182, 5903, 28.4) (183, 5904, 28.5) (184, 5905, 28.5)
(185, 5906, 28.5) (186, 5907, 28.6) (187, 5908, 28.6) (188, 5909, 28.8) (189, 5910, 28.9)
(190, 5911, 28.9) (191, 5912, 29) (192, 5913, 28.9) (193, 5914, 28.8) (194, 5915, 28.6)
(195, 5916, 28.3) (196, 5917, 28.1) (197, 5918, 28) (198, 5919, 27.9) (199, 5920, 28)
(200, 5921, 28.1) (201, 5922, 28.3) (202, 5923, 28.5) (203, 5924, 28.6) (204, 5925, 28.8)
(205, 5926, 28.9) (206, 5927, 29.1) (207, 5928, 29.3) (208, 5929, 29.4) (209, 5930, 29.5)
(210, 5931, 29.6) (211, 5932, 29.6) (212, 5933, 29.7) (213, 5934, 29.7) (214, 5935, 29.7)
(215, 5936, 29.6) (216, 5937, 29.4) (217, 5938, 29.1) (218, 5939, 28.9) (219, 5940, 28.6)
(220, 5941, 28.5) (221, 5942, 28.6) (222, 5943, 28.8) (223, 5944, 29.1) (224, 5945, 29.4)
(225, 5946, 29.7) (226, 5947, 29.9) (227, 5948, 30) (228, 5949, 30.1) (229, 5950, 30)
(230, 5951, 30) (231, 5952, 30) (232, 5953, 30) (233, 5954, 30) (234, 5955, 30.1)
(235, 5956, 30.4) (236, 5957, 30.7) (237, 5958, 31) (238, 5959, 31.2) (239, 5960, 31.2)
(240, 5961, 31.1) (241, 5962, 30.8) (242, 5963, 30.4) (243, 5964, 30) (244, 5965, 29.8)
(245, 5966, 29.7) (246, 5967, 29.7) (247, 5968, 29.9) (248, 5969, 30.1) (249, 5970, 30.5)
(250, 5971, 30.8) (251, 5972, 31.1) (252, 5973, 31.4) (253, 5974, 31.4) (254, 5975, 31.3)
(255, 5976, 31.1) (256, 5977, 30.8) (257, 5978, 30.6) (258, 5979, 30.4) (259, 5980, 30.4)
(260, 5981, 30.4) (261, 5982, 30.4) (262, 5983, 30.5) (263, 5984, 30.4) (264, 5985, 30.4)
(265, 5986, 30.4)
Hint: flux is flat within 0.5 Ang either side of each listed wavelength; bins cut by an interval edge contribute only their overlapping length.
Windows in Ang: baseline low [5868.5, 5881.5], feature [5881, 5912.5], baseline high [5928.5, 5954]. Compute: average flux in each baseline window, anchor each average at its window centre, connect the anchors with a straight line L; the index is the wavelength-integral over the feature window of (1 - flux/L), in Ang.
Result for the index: 3.9 Ang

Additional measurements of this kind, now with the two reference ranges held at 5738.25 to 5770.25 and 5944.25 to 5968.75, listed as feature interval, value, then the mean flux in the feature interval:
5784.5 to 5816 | 0.48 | 29.9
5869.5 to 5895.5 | 2.82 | 27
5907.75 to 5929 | 1.15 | 28.6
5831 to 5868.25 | -0.99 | 31.1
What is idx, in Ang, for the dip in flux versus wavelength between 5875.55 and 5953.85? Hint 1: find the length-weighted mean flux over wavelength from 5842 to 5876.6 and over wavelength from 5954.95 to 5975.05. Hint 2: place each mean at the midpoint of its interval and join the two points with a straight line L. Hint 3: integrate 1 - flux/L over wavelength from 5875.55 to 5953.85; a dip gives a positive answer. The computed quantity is 6.53 Ang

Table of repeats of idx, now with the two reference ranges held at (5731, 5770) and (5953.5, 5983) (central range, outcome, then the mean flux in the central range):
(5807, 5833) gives -0.33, 30.9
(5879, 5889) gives 1.34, 26.4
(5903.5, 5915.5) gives 0.72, 28.7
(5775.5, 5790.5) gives 0.69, 29.1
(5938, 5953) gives 0.56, 29.4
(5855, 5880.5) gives 0.64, 29.7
